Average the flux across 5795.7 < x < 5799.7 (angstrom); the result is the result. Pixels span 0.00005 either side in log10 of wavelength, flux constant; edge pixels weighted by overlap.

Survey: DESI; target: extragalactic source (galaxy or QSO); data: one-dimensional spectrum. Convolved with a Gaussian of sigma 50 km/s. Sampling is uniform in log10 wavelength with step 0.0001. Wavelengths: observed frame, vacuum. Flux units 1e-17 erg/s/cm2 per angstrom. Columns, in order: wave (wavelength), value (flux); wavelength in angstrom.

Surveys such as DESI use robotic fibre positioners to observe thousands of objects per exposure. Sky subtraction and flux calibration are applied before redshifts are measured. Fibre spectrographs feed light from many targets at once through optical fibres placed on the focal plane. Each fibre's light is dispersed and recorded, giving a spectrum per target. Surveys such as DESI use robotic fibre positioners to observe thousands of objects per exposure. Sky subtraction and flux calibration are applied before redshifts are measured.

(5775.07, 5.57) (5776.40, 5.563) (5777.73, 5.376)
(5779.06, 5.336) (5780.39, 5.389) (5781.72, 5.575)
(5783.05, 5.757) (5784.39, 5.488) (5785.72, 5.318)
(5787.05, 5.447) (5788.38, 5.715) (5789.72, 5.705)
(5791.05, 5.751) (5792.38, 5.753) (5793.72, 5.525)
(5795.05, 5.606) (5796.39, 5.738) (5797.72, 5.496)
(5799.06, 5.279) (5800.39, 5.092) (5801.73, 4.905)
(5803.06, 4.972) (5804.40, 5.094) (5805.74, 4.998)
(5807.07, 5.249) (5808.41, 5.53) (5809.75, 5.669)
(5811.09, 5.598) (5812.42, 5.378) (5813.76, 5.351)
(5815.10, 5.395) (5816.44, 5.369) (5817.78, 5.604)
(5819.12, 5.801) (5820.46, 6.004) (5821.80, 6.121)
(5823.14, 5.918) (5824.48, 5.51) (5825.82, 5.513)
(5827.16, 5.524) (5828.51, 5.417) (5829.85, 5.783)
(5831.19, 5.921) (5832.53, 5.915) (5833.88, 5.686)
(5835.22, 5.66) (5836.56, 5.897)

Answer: 5.5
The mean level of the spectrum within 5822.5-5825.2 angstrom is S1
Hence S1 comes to 5.71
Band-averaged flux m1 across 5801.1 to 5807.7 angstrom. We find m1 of 5.05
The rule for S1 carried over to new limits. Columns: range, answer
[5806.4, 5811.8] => 5.52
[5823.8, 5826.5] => 5.52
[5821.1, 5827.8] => 5.72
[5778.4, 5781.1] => 5.37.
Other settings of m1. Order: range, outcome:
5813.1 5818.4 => 5.43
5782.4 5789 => 5.54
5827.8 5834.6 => 5.74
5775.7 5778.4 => 5.47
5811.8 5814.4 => 5.36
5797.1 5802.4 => 5.19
